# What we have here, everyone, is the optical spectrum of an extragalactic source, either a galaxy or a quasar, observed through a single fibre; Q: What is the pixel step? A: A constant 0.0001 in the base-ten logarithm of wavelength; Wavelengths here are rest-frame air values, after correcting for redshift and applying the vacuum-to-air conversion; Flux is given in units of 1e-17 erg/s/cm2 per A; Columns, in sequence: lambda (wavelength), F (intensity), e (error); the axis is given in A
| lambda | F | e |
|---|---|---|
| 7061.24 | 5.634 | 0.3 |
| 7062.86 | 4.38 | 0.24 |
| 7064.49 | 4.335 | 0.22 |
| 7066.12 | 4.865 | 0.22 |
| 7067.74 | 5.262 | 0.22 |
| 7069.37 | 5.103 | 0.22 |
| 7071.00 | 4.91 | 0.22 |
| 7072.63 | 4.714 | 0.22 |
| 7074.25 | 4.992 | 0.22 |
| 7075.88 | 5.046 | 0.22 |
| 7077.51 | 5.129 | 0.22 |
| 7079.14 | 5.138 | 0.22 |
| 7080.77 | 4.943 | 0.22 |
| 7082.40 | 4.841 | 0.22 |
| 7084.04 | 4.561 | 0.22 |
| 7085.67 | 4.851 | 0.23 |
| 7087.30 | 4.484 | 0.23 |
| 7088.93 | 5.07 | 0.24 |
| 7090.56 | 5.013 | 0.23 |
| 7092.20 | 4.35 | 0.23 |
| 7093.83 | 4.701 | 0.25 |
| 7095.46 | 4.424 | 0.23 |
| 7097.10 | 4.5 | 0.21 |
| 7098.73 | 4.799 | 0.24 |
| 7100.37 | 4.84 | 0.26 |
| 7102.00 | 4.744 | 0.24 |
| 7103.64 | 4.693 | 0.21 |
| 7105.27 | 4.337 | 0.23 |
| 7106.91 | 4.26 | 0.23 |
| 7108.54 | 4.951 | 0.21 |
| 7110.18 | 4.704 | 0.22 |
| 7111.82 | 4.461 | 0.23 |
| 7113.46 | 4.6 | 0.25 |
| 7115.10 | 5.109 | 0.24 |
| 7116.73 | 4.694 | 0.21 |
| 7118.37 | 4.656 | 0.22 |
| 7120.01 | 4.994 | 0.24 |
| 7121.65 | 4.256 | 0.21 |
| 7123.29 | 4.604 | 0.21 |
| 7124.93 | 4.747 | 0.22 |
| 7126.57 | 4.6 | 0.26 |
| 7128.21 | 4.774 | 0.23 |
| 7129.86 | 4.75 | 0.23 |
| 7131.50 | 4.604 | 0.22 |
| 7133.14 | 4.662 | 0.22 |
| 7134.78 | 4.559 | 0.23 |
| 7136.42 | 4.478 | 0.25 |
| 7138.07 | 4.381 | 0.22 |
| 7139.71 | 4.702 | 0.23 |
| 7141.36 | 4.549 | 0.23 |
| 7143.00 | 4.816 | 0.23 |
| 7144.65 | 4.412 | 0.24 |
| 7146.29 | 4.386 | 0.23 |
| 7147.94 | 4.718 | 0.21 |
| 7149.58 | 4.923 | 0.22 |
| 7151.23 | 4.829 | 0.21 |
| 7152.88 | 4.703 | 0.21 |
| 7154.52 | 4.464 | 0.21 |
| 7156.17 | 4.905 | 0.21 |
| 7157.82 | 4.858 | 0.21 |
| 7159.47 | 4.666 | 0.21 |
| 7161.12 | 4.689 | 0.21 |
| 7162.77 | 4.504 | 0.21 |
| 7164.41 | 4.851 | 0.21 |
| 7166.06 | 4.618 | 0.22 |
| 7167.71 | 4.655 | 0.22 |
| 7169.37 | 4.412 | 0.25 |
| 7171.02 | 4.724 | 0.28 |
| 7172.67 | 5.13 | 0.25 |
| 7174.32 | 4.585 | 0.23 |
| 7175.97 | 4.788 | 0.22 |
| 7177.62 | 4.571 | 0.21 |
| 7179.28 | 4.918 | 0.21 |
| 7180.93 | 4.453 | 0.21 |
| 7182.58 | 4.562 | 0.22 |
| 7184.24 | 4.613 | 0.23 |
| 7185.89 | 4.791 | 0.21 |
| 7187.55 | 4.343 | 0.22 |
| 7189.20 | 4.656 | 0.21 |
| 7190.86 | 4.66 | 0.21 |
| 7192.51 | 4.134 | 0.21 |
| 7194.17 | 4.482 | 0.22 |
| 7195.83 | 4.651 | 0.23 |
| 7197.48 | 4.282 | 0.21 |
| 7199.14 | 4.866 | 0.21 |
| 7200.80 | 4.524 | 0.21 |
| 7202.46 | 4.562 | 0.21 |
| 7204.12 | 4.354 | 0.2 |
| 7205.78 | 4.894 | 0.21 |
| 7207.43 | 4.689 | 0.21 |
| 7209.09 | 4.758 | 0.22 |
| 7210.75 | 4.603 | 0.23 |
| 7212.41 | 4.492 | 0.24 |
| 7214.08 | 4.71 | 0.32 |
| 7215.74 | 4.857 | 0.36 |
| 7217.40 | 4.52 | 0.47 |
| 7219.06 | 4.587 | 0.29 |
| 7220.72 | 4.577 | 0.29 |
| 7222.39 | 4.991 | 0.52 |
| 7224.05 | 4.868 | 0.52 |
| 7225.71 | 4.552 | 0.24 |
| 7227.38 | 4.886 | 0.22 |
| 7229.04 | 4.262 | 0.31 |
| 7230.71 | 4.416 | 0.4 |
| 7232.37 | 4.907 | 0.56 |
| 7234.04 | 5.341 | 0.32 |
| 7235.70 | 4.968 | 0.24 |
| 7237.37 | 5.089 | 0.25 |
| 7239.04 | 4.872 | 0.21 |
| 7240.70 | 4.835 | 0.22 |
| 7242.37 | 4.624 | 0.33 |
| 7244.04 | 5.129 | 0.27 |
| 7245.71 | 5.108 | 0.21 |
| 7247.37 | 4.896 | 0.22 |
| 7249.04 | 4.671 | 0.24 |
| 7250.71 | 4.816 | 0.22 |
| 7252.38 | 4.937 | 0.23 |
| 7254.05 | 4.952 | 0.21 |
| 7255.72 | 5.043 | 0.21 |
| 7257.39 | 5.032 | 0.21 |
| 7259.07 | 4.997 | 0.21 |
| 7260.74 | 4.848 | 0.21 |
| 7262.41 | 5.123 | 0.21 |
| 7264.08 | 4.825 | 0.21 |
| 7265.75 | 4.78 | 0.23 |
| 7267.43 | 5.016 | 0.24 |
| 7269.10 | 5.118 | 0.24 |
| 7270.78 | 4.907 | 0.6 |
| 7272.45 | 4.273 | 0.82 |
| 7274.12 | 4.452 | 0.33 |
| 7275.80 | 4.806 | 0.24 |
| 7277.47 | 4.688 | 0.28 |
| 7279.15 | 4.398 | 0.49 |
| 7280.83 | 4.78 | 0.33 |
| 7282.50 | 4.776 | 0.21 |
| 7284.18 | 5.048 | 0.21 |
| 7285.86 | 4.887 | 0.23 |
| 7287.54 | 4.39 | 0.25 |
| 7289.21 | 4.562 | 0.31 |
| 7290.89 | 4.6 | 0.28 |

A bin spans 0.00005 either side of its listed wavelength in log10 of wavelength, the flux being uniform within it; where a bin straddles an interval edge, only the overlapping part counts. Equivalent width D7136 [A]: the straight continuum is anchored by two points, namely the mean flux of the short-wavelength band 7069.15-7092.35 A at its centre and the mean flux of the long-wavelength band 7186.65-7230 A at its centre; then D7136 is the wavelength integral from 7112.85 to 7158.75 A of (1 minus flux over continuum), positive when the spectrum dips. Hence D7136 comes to 0.91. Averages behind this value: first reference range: 4.88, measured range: 4.67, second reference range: 4.61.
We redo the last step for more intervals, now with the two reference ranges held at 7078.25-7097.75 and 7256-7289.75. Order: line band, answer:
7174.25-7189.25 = 0.4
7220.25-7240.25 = -0.1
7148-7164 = 0.1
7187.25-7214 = 1.1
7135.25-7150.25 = 0.5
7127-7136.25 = 0.2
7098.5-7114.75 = 0.3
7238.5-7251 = -0.2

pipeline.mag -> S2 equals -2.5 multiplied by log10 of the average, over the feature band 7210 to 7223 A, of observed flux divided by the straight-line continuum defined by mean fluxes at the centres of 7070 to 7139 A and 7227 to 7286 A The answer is 0.035 mag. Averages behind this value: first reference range 4.71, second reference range 4.85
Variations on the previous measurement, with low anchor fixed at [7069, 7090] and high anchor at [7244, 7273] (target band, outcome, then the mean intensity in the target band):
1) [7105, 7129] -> 0.06 mag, 4.66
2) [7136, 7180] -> 0.05 mag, 4.68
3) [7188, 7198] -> 0.10 mag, 4.48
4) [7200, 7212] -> 0.07 mag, 4.62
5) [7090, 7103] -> 0.06 mag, 4.66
